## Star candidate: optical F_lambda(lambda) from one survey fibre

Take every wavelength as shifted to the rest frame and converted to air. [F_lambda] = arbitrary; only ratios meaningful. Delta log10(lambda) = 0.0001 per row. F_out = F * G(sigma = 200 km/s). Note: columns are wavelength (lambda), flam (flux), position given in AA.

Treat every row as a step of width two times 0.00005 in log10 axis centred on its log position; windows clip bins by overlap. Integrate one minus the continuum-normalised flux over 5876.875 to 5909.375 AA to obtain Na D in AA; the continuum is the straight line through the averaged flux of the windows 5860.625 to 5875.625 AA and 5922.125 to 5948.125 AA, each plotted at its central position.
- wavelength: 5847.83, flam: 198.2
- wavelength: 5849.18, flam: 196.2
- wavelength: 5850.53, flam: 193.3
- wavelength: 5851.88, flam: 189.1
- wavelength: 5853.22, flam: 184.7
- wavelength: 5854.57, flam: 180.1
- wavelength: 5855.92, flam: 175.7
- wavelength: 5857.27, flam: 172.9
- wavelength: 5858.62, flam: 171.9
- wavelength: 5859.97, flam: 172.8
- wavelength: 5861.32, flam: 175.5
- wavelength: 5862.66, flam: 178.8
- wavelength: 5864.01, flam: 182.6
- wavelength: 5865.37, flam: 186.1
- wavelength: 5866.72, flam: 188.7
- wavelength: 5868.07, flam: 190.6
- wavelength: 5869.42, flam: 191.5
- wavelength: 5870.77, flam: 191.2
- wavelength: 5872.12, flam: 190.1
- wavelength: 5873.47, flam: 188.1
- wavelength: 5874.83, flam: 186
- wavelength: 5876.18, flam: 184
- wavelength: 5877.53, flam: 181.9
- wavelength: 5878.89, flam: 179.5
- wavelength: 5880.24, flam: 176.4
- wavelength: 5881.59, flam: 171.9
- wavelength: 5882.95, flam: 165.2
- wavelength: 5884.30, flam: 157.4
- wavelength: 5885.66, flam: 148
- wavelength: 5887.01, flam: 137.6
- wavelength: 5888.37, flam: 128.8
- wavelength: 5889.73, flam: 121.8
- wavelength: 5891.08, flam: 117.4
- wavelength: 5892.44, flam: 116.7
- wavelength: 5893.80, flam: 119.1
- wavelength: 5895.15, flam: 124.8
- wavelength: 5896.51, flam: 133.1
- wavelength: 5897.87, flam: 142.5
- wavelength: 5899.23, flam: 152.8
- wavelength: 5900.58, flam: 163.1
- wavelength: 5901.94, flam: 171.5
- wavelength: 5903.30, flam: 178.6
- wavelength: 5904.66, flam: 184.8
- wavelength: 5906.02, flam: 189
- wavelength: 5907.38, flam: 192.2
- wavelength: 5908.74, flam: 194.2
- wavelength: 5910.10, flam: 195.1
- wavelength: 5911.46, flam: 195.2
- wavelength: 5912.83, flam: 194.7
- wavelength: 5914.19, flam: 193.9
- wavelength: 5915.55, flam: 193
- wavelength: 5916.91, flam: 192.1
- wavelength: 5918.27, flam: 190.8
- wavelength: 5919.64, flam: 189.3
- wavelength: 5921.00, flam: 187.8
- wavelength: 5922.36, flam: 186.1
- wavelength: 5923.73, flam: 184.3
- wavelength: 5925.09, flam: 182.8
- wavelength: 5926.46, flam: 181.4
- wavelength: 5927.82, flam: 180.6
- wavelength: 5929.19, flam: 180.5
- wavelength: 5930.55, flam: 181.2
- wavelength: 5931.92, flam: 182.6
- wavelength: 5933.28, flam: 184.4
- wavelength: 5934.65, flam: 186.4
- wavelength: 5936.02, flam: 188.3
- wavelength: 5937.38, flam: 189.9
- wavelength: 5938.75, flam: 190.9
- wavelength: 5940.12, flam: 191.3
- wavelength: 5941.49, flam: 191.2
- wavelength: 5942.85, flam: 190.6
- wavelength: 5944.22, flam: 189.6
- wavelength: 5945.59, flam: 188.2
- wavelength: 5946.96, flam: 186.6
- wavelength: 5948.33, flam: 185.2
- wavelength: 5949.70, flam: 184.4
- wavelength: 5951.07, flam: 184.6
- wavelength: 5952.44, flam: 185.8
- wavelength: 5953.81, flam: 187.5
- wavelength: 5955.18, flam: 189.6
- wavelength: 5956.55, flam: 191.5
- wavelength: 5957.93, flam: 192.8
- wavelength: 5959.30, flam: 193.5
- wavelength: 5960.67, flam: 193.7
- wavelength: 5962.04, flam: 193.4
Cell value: 5.3 AA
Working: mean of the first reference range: 186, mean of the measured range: 156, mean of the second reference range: 186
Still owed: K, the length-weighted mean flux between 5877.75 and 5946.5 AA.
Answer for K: 173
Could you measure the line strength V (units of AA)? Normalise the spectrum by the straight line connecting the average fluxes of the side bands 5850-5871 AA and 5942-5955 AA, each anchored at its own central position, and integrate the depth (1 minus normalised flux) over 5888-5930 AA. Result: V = 3.5 AA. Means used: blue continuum 183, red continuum 187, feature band 170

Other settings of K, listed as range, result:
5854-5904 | 165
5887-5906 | 144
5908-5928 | 190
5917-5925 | 188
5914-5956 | 187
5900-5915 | 187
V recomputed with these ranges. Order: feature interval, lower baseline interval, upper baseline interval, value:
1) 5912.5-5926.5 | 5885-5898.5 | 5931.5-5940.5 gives -1.98 AA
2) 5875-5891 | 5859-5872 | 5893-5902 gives 0.30 AA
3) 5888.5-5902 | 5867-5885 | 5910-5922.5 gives 3.77 AA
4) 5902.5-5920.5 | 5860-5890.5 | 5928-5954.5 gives -1.04 AA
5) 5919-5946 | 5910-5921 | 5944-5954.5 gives 0.43 AA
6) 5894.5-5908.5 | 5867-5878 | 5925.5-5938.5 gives 1.64 AA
